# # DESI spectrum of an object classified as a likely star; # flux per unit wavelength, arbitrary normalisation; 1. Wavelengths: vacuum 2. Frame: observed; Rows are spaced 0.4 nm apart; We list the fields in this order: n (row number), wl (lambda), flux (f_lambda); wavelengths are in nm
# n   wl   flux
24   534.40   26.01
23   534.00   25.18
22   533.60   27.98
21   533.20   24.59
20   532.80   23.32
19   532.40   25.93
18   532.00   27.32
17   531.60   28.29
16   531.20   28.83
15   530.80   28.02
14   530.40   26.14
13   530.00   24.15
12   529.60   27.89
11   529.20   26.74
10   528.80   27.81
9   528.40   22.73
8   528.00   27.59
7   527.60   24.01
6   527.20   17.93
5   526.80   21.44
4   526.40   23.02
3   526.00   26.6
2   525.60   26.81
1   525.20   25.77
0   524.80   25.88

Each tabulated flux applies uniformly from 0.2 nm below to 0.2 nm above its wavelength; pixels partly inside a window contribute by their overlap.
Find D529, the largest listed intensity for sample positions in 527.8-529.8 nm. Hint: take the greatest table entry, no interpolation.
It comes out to 27.89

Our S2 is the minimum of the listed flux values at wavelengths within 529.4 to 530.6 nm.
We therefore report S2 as 24.15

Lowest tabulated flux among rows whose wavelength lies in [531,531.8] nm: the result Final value 28.29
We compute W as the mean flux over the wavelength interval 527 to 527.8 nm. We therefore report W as 21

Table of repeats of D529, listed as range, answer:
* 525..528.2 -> 27.59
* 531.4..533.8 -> 28.29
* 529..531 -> 28.02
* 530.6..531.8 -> 28.83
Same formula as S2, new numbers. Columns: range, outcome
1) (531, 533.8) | 23.32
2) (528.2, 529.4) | 22.73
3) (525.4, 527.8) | 17.93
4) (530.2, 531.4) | 26.14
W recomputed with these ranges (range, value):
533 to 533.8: 26.3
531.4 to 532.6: 27.2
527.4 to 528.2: 25.8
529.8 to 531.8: 27.1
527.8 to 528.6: 25.2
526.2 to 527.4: 20.8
